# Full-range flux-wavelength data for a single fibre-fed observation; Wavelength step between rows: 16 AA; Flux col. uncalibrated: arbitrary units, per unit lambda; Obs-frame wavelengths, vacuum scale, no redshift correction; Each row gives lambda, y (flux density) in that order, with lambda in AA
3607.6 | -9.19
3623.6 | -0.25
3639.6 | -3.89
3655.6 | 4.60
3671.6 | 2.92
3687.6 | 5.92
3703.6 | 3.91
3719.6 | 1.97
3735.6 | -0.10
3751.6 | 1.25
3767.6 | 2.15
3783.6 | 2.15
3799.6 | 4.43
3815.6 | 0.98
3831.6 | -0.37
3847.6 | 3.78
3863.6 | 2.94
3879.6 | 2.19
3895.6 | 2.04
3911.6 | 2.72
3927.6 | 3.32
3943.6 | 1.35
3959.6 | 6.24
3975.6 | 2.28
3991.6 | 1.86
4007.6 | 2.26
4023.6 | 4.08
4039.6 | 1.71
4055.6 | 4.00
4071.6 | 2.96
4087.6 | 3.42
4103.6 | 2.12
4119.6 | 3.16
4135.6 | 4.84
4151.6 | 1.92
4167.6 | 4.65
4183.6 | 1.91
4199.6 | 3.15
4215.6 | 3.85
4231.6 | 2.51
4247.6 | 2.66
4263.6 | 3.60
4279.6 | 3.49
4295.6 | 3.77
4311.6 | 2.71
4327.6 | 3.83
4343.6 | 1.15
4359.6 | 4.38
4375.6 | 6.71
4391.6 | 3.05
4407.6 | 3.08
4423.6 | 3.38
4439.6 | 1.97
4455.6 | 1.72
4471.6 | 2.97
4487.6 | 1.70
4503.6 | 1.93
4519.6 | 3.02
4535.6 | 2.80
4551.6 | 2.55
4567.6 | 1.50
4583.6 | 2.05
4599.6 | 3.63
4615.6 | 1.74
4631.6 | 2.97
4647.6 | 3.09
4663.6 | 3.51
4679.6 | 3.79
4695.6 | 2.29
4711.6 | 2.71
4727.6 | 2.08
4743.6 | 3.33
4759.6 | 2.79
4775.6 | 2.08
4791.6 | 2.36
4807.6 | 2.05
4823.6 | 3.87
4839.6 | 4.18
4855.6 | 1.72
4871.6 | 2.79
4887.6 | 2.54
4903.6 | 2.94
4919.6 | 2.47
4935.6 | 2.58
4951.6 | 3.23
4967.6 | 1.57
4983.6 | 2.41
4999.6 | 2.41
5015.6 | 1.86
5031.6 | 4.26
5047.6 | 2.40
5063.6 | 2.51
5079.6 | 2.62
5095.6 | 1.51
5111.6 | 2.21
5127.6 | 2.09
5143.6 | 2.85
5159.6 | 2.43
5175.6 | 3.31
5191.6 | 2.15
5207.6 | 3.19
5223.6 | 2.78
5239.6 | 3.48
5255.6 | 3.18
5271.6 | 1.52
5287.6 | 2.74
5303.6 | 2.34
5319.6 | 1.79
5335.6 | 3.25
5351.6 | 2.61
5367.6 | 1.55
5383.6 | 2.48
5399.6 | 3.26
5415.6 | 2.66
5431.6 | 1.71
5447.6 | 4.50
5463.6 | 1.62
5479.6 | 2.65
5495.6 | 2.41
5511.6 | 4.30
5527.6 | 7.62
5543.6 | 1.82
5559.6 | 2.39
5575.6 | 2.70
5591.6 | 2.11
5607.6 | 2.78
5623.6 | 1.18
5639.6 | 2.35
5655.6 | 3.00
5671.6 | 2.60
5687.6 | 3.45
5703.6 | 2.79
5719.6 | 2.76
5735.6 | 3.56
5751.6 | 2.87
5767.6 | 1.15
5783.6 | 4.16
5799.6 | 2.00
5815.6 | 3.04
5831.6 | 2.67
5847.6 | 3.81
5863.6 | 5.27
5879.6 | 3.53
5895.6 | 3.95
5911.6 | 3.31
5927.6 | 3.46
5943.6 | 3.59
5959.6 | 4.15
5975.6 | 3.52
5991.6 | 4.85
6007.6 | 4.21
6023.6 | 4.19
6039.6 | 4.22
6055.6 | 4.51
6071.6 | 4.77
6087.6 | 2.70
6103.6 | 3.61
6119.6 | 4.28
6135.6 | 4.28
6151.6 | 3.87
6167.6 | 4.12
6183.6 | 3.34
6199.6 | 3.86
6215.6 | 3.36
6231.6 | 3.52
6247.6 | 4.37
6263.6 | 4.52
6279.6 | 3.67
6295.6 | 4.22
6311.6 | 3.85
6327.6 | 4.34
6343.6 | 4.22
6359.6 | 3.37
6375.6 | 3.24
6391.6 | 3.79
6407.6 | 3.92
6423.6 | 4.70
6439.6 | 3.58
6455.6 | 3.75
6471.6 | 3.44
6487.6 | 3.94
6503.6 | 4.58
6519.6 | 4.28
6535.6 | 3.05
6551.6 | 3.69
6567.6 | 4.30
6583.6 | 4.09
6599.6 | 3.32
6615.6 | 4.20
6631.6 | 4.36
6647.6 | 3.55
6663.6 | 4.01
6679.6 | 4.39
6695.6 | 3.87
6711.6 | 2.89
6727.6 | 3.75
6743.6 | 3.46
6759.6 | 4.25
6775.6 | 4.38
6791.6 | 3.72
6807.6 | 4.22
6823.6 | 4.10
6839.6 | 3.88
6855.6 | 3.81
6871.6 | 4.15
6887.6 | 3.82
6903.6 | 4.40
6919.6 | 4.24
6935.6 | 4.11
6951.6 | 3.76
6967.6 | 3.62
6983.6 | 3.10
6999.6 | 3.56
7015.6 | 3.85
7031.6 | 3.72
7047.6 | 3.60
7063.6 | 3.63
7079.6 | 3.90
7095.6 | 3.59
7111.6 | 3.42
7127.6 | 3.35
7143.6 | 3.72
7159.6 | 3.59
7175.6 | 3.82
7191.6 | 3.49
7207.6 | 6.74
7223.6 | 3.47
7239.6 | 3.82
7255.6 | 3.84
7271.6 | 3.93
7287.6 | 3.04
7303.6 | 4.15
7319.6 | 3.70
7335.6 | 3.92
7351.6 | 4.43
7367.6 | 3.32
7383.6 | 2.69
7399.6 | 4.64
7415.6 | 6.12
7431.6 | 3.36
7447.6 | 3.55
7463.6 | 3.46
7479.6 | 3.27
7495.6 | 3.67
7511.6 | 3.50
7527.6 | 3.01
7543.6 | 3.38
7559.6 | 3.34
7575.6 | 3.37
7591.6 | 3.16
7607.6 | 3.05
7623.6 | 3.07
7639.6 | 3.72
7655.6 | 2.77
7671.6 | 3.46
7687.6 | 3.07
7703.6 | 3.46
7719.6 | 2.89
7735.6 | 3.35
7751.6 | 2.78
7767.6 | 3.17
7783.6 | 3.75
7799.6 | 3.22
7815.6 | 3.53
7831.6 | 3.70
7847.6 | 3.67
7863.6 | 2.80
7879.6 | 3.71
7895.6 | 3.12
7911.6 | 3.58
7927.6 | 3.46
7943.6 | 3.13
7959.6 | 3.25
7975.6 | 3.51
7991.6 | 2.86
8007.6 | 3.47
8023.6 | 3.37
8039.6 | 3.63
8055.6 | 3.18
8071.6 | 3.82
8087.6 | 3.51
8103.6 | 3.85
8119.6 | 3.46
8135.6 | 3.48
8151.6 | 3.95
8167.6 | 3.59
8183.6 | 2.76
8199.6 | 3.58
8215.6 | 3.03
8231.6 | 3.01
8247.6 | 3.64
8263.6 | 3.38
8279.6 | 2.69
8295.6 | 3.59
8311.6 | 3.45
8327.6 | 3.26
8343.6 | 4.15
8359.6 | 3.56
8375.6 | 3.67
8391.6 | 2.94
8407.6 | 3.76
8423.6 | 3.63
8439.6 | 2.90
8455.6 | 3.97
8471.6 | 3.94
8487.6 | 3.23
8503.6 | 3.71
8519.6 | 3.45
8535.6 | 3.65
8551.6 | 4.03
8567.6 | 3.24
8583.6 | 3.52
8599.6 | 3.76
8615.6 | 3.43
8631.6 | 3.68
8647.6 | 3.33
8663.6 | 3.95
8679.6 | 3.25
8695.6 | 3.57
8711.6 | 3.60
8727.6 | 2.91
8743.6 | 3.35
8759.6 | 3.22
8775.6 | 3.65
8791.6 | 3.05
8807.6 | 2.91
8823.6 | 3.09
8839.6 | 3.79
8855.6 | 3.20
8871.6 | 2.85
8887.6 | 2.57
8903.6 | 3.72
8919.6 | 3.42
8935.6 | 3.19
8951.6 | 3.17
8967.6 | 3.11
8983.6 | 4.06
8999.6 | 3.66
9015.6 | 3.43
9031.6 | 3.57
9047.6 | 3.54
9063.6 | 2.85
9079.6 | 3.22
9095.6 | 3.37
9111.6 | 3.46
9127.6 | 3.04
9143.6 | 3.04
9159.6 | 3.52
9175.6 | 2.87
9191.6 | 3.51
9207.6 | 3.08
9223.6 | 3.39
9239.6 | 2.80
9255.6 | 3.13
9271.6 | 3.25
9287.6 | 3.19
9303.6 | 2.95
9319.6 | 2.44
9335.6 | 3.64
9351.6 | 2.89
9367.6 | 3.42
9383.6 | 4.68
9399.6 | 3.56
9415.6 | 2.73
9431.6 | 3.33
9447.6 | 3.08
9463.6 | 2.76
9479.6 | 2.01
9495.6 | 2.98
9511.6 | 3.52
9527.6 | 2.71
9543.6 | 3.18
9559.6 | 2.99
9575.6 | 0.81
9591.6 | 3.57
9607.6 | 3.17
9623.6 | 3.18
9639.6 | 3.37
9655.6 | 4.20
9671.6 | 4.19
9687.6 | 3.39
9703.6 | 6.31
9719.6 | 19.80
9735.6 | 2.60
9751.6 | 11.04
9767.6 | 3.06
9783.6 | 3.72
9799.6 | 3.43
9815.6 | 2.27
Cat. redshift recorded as 0.481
